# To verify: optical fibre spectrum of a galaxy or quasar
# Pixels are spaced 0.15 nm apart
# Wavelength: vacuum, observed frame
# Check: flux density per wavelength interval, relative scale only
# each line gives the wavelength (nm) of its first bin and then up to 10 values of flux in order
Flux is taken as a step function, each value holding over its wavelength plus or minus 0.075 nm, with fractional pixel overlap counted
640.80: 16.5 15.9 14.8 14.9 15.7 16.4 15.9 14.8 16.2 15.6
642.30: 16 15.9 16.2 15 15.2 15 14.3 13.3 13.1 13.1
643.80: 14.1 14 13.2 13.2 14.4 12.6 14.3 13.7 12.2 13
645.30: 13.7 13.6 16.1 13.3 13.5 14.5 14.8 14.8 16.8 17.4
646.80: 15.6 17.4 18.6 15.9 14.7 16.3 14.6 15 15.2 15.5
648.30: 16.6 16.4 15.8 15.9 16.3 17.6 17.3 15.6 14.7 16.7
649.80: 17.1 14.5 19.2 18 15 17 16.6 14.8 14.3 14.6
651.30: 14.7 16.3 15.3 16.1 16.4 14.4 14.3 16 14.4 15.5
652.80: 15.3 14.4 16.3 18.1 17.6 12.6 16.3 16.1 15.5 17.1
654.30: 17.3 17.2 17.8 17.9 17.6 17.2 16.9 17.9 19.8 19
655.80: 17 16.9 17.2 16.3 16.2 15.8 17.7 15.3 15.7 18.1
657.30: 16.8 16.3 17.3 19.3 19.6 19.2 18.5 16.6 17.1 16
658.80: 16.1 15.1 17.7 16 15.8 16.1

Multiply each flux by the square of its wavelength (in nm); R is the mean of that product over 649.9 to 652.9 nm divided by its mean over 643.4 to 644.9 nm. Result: 1.18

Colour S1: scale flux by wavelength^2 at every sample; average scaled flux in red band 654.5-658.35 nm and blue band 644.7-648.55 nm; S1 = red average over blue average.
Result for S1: 1.2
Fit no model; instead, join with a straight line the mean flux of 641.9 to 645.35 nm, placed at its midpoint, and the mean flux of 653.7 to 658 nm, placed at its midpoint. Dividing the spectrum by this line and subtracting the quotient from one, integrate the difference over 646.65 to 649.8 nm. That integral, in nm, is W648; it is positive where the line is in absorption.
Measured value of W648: -0.16 nm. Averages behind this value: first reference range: 14.2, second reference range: 17.2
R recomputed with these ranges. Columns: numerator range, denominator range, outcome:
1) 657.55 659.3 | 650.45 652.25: 1.15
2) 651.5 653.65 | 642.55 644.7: 1.14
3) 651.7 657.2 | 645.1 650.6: 1.07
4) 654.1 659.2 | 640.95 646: 1.24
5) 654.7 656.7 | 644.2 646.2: 1.30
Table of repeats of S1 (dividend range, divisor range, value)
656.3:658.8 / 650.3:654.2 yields 1.12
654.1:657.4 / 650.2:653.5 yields 1.11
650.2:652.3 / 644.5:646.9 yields 1.10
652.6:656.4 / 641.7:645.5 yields 1.22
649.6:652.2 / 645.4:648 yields 1.04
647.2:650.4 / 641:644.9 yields 1.12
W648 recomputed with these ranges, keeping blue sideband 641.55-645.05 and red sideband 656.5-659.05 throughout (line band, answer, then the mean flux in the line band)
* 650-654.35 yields 0.068 nm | 15.8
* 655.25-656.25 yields -0.065 nm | 17.8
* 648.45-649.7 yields -0.058 nm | 16.2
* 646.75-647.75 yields -0.068 nm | 16.2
